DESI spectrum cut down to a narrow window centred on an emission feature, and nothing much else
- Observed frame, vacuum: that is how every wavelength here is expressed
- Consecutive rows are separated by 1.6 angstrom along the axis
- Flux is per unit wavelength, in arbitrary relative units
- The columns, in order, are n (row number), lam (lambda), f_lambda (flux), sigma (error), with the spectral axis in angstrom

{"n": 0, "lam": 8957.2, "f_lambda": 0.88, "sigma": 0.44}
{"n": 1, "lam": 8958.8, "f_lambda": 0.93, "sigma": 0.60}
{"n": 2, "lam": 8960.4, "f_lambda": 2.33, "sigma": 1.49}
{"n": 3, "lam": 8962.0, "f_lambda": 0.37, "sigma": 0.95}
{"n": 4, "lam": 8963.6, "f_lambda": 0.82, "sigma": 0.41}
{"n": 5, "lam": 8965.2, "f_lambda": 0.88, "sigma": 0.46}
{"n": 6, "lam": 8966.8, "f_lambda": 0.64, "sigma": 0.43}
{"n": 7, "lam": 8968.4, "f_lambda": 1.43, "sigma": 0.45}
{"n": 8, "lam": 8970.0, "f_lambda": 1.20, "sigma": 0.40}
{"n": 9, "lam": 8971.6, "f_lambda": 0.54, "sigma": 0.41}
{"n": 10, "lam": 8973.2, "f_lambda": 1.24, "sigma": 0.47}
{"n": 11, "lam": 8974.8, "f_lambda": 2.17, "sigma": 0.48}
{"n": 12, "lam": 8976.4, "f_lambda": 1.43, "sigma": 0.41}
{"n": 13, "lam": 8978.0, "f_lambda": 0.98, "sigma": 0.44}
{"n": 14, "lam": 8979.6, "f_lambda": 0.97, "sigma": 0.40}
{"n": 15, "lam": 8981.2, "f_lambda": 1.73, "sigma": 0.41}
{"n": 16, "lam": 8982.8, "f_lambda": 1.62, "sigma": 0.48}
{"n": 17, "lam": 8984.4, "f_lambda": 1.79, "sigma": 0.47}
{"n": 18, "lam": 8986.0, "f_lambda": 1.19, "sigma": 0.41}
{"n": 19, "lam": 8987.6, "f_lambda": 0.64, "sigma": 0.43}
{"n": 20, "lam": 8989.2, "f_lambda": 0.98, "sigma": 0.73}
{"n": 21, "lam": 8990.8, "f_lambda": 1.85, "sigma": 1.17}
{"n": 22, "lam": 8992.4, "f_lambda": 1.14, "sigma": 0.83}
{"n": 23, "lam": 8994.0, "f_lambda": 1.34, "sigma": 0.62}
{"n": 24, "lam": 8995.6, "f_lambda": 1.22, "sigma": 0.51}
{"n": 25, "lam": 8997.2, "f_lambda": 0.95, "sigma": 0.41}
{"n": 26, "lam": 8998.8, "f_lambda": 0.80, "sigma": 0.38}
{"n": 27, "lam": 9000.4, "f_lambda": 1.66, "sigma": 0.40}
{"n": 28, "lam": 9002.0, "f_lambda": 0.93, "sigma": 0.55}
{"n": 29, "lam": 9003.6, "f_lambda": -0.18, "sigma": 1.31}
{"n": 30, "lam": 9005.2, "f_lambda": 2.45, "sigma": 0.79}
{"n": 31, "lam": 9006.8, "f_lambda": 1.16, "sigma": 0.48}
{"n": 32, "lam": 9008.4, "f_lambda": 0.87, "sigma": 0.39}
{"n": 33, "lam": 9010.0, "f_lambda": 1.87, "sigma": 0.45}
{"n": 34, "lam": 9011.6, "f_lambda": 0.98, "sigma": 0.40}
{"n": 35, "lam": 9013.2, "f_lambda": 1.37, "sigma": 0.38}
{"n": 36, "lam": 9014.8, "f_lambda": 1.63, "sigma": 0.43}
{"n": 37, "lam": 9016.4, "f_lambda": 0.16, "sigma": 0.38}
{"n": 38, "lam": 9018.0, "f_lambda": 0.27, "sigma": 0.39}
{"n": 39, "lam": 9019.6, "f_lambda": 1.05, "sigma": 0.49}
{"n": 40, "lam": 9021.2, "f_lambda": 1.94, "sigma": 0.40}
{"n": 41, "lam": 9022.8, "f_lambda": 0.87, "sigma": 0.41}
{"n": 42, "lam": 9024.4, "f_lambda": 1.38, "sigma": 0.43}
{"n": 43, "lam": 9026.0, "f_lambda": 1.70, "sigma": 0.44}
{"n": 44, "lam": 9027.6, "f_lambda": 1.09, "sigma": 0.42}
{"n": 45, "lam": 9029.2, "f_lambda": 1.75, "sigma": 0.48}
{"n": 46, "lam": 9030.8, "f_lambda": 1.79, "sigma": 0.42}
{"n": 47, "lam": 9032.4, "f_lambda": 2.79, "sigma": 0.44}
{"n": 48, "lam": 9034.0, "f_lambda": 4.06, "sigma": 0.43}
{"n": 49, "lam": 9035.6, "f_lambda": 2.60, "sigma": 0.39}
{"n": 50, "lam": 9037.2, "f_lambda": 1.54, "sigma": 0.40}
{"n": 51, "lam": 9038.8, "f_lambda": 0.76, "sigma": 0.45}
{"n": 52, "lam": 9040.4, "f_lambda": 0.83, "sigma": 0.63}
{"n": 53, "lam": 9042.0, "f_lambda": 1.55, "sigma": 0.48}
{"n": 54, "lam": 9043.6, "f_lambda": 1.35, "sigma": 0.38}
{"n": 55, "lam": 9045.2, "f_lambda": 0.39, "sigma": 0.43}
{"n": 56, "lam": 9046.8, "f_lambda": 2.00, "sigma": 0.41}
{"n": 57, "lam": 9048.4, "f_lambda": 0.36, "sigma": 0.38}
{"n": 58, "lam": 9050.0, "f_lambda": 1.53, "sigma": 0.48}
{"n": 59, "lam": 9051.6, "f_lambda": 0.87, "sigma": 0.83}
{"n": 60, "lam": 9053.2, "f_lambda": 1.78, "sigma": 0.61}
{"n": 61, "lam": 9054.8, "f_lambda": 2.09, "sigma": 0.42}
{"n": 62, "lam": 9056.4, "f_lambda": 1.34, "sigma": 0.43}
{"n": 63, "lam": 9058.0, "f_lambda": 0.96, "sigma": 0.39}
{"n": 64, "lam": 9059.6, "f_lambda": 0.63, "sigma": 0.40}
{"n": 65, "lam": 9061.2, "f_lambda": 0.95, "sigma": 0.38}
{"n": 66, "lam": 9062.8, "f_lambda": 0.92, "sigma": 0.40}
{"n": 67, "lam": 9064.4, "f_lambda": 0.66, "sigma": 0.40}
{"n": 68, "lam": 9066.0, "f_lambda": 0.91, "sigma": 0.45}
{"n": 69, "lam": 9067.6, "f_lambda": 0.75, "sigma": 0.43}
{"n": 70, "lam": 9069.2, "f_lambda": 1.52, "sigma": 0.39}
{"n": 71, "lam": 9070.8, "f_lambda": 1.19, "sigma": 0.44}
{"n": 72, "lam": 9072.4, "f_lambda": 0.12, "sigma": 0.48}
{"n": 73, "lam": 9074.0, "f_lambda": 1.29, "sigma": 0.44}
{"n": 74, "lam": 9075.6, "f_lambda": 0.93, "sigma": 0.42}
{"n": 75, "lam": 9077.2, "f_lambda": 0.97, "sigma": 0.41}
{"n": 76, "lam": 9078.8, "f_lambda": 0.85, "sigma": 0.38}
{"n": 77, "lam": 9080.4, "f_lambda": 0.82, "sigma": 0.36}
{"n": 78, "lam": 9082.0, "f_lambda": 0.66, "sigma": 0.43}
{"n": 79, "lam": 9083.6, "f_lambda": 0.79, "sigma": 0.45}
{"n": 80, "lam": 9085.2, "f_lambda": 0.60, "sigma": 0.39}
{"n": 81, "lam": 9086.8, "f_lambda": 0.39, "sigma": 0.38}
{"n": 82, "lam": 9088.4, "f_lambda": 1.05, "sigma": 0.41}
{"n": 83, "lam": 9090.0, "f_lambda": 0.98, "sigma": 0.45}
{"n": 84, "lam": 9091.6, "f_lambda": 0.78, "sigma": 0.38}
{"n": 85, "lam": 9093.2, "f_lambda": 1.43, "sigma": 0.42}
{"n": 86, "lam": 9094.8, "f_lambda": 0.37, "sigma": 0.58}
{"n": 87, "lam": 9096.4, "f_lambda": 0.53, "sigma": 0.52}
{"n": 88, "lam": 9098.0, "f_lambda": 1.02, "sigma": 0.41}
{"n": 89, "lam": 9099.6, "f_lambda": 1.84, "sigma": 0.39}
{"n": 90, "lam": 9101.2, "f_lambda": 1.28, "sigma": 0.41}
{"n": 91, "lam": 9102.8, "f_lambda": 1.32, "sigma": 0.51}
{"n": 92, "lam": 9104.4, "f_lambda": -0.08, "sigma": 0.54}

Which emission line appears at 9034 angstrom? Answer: [S II]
